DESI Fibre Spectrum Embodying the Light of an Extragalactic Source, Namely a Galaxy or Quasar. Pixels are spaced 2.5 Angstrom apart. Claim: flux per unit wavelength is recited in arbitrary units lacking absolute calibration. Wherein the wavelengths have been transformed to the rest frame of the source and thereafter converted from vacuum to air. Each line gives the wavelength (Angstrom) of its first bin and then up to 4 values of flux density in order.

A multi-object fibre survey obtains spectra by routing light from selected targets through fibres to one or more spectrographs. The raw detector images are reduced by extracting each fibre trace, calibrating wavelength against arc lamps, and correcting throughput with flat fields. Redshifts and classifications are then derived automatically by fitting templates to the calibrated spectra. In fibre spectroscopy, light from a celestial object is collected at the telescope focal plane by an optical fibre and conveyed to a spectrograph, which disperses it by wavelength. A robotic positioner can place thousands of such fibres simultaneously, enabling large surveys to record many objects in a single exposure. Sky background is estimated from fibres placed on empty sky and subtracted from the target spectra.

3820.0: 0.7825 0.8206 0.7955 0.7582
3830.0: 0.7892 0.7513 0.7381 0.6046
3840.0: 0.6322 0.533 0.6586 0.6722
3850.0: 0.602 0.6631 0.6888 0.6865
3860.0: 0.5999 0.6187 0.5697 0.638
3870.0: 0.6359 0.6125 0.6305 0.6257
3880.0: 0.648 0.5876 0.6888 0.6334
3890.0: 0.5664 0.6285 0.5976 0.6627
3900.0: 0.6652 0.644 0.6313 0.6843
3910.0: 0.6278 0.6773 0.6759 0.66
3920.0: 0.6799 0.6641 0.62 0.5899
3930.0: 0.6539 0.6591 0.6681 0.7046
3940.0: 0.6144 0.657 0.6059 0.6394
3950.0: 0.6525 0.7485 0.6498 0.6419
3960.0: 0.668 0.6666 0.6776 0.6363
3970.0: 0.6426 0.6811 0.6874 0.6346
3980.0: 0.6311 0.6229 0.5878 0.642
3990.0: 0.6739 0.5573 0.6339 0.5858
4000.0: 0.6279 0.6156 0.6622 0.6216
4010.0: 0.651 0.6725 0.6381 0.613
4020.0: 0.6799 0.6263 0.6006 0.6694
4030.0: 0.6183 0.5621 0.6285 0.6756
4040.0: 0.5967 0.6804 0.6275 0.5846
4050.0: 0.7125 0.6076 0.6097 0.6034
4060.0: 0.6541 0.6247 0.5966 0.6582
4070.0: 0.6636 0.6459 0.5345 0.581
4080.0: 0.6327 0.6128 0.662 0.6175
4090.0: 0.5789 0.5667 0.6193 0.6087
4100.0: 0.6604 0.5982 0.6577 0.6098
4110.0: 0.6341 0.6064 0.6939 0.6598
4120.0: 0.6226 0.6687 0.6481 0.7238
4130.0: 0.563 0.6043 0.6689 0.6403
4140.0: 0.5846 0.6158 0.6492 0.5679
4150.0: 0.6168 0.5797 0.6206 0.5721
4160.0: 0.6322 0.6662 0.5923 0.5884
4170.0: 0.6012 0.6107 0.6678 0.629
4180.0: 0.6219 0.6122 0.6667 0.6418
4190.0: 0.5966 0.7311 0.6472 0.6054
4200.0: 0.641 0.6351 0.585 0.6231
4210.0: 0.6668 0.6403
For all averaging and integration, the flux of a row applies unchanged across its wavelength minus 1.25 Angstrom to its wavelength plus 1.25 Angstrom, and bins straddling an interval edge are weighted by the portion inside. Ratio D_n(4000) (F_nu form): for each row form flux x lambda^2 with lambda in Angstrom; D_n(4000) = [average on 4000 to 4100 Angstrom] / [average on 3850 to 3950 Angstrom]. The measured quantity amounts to 1.05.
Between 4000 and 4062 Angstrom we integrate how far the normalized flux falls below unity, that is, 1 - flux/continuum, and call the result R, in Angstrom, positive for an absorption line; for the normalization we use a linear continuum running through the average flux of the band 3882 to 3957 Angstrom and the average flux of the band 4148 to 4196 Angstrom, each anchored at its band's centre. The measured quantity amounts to 0.4 Angstrom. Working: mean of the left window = 0.648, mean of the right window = 0.625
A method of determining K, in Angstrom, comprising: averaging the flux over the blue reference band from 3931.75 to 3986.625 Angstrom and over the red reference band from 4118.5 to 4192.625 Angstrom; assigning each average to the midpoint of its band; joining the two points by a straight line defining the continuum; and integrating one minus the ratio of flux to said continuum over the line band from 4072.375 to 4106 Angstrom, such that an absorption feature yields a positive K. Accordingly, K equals 1.3 Angstrom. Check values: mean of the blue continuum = 0.653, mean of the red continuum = 0.625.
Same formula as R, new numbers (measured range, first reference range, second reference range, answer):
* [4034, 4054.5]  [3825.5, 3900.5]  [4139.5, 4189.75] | -0.3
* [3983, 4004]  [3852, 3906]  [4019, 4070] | 0.5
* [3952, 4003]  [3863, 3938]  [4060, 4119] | -0.7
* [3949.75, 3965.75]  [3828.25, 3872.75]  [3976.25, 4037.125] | -0.9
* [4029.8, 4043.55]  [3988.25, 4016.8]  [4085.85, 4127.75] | 0.1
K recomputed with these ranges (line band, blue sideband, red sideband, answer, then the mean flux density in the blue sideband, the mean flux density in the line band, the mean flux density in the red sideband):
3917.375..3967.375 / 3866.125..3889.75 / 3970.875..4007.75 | -2.0 Angstrom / 0.63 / 0.656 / 0.631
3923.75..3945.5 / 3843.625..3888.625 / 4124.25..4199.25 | -0.3 Angstrom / 0.636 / 0.643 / 0.625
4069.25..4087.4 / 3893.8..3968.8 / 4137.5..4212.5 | 0.5 Angstrom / 0.654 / 0.618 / 0.624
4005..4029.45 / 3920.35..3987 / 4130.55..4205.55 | 0.0 Angstrom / 0.651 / 0.642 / 0.623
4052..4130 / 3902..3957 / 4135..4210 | 0.9 Angstrom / 0.655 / 0.627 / 0.624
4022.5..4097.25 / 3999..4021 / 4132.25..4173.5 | 1.2 Angstrom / 0.642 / 0.621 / 0.613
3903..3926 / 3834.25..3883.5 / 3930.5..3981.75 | -0.4 Angstrom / 0.631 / 0.658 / 0.658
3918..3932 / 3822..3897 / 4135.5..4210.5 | 0.1 Angstrom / 0.654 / 0.643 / 0.624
